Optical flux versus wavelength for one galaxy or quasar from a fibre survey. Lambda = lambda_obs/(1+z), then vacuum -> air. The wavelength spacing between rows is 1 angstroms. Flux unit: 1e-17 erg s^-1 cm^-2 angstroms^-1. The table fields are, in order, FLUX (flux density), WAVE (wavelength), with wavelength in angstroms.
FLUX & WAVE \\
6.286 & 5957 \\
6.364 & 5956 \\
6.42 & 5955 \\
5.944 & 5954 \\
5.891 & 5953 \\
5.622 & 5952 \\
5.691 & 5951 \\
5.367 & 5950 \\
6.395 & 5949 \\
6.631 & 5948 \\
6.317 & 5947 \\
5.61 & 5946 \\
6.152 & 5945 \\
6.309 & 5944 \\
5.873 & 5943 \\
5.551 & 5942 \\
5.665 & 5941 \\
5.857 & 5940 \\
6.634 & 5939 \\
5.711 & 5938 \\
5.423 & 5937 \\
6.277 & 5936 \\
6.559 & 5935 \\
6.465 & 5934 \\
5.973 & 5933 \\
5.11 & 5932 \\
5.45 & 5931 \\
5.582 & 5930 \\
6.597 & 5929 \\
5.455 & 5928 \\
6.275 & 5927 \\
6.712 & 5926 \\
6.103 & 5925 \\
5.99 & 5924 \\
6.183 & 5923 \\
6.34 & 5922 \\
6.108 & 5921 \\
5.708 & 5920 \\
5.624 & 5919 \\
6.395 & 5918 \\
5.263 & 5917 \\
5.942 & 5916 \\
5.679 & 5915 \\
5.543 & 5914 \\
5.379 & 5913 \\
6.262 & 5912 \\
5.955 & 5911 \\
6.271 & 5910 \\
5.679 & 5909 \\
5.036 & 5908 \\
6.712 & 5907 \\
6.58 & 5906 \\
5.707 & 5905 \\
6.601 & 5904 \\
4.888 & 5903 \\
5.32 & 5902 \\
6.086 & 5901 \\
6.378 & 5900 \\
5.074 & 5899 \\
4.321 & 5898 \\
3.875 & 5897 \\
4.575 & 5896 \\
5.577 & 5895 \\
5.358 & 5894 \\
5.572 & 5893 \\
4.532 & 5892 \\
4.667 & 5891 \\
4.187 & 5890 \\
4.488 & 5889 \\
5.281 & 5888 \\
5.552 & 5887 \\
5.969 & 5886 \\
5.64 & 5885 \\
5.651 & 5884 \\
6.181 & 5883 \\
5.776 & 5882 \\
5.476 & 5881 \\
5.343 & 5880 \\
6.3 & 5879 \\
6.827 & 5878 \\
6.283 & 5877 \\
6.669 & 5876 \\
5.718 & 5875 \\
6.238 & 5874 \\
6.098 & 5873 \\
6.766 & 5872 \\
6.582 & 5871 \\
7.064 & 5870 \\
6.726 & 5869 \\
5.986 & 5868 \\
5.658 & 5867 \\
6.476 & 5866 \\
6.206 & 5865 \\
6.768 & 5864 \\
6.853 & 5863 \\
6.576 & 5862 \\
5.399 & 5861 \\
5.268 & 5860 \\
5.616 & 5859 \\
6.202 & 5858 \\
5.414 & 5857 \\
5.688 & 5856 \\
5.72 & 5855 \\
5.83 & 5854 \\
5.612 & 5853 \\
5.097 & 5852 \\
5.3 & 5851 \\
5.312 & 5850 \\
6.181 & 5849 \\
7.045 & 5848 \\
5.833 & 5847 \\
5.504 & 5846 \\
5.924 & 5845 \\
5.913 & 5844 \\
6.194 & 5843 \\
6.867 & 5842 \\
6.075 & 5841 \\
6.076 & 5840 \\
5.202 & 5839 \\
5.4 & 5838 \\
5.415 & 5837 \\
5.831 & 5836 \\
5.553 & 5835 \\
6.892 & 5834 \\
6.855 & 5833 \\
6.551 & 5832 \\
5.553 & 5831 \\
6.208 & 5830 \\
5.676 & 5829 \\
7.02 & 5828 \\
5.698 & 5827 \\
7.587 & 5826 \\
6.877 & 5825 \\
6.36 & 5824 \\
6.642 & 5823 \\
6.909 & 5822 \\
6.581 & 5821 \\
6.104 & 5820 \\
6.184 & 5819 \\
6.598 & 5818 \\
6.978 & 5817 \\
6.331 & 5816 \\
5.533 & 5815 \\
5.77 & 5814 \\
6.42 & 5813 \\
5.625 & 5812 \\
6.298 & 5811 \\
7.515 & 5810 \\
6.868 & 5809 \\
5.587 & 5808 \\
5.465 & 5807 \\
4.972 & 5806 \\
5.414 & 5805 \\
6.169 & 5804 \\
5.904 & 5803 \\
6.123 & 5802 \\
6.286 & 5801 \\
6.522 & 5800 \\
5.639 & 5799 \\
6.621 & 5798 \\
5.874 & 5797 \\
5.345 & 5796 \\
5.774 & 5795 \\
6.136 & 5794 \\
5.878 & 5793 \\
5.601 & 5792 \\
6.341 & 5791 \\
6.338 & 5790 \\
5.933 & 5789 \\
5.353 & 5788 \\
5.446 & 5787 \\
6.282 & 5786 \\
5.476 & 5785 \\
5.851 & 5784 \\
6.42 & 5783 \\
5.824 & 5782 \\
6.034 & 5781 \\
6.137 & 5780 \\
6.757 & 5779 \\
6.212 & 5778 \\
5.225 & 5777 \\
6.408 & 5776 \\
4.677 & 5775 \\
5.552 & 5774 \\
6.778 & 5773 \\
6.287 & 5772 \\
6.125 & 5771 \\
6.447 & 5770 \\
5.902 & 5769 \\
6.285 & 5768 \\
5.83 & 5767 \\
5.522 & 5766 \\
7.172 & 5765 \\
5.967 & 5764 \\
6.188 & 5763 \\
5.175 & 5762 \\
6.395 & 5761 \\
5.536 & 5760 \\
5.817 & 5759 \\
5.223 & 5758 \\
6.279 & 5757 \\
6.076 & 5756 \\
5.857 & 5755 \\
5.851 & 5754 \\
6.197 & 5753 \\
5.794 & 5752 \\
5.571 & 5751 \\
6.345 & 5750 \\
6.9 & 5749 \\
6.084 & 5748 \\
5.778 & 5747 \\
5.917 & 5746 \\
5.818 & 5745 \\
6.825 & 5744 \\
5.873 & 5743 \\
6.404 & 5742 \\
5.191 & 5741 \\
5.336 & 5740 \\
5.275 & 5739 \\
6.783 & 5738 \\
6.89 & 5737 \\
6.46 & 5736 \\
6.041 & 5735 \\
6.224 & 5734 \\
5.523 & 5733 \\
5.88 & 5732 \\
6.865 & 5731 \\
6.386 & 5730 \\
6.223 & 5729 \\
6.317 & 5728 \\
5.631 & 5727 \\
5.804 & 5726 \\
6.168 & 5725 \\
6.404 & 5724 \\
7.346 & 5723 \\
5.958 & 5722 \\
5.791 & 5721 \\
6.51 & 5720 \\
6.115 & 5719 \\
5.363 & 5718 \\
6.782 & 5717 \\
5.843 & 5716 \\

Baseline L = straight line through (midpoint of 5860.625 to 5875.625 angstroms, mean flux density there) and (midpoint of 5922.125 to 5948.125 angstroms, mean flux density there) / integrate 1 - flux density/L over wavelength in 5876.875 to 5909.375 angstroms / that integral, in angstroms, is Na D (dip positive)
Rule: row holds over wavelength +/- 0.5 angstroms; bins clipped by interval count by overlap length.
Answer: 3.8 angstroms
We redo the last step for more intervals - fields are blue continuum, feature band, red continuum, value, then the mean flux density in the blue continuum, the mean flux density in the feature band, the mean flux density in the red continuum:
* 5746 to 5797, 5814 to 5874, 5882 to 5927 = -3.75 angstroms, 5.97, 6.14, 5.62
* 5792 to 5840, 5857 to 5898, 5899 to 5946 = 1.65 angstroms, 6.14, 5.78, 5.93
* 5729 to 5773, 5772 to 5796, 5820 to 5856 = 0.58 angstroms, 6.06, 5.93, 6.09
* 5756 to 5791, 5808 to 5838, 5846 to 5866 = -2.05 angstroms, 5.97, 6.33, 5.9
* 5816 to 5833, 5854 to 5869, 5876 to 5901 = -0.39 angstroms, 6.48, 6.01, 5.41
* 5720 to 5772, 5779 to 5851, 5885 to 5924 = -3.03 angstroms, 6.08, 6.09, 5.55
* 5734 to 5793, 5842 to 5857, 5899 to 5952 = 0.37 angstroms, 6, 5.82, 5.94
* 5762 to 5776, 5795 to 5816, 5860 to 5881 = 0.43 angstroms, 6.04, 6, 6.28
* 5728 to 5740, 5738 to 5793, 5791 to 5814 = 1.27 angstroms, 6.2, 5.97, 6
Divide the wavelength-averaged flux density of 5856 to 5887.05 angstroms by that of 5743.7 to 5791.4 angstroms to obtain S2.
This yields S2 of 1.0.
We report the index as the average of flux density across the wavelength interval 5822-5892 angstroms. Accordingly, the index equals 5.99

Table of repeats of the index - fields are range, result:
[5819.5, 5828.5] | 6.64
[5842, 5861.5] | 5.77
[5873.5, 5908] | 5.56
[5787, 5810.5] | 5.97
